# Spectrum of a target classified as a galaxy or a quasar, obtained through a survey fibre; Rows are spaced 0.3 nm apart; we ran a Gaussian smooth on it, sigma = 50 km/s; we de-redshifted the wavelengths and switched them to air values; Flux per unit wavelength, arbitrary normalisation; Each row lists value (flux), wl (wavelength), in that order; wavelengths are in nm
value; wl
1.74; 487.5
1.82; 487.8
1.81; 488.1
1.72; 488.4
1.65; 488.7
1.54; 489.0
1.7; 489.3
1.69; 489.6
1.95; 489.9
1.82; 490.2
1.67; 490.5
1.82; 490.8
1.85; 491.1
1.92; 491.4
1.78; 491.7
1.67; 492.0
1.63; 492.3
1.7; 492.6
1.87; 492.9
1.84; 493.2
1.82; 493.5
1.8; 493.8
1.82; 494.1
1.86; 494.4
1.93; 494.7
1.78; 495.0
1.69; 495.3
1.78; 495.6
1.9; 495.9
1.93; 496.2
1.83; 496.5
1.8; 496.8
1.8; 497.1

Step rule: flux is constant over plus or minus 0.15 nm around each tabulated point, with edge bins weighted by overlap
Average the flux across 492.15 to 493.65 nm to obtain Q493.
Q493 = 1.77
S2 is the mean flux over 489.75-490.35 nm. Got 1.88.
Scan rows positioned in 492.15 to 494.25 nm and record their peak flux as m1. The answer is 1.87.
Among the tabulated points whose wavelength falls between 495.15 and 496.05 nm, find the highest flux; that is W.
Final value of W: 1.9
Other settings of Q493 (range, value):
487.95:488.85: 1.73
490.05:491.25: 1.79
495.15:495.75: 1.74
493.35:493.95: 1.81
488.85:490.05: 1.72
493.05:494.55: 1.83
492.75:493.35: 1.85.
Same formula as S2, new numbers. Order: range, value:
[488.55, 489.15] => 1.59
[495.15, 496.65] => 1.83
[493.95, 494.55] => 1.84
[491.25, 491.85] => 1.85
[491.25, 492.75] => 1.74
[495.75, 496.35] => 1.91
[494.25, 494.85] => 1.89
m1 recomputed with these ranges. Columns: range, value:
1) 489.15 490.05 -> 1.95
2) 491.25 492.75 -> 1.92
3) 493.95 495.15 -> 1.93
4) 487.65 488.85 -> 1.82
